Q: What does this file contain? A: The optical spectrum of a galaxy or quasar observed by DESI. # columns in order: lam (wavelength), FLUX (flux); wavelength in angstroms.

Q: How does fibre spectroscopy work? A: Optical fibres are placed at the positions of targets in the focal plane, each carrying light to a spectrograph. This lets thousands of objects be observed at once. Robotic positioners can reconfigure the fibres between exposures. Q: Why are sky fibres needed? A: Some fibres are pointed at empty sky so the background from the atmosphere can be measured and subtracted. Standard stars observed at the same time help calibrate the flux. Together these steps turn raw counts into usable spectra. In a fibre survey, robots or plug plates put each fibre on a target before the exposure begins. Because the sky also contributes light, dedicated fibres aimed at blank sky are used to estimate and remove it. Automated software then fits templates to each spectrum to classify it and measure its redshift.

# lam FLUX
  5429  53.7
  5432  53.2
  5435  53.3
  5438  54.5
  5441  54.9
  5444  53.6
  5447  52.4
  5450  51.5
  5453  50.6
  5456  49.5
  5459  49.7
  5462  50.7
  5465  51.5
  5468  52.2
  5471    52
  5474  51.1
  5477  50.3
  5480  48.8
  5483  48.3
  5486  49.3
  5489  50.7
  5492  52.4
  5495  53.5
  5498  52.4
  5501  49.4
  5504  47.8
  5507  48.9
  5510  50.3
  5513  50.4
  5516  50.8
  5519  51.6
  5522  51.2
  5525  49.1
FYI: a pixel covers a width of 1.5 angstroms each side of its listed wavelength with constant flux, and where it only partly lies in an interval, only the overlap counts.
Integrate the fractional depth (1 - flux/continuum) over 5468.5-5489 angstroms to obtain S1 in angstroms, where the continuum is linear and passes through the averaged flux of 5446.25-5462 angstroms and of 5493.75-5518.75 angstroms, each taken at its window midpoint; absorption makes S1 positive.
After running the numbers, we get 0.2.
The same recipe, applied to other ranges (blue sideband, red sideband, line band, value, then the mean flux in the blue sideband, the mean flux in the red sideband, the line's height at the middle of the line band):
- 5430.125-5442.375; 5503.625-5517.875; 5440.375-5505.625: 1.2 angstroms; 54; 49.8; 51.9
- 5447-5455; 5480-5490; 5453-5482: -0.2 angstroms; 51.2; 49.3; 50.3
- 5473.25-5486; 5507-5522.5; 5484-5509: -0.2 angstroms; 49.5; 50.6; 50.1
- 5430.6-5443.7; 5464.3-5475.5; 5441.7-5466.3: 0.7 angstroms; 53.9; 51.7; 52.8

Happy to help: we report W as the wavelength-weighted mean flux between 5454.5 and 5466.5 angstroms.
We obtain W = 50.4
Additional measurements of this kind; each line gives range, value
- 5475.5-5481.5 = 49.5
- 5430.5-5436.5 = 53.2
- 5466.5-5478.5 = 51.4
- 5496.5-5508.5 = 49.6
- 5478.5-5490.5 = 49.3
